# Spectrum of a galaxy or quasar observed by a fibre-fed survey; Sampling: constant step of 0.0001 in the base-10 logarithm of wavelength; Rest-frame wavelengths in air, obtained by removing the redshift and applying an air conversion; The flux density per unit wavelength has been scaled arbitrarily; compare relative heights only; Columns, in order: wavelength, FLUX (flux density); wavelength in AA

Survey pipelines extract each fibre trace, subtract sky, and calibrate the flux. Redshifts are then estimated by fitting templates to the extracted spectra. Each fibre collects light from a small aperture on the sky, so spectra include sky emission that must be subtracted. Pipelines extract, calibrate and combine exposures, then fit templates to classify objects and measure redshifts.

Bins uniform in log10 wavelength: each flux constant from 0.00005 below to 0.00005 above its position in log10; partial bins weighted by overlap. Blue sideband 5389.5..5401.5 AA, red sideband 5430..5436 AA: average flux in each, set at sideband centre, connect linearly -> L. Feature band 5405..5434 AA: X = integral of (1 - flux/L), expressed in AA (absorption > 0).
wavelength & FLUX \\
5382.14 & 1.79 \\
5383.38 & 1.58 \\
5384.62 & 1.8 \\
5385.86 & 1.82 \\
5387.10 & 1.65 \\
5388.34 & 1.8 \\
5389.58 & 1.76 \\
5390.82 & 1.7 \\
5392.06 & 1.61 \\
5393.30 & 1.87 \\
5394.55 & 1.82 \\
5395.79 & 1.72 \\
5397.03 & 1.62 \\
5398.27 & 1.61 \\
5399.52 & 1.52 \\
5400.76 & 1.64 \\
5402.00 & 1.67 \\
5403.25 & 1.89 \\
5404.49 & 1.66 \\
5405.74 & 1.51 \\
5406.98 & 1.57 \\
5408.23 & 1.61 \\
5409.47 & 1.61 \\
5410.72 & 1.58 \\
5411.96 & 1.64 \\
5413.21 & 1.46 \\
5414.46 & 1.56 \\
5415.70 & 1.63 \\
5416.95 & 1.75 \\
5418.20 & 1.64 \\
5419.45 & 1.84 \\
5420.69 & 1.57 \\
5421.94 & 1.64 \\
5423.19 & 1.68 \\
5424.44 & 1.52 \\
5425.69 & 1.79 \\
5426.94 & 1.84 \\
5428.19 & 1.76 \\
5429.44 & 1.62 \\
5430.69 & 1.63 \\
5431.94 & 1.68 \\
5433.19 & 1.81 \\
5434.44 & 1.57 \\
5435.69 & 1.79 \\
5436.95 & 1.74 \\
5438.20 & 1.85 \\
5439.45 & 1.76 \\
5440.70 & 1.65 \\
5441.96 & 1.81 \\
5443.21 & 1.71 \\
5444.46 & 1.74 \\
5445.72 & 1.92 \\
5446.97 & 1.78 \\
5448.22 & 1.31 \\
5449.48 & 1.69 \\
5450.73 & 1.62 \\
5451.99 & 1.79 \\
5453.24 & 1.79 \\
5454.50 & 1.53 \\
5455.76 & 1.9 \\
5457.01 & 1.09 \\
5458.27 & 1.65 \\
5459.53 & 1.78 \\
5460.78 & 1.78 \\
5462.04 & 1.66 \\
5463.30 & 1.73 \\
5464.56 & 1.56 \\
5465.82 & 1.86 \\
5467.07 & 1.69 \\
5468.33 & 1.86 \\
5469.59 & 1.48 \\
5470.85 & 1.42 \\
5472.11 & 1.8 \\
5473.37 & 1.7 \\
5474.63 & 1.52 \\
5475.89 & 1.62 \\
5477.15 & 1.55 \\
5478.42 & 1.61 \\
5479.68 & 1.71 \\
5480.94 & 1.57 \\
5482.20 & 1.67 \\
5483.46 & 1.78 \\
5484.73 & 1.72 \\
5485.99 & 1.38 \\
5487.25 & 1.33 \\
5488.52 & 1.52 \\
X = 0.68 AA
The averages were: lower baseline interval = 1.68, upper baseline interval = 1.69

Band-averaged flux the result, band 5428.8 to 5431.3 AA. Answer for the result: 1.63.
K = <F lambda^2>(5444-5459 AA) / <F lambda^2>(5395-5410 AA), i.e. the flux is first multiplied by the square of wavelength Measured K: 1.03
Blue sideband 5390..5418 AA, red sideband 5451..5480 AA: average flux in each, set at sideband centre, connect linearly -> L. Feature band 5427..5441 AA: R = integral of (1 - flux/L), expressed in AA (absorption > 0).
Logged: -0.6 AA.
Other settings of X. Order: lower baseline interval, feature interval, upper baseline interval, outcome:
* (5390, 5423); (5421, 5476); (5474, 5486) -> -1.6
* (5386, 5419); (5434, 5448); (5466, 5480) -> -0.8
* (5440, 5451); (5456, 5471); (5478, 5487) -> 0.1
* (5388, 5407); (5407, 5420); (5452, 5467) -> 0.4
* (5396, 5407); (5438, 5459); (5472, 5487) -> -0.6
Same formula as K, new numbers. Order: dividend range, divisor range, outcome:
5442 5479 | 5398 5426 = 1.04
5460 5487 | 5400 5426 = 1.03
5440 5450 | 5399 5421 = 1.06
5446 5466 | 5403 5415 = 1.05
